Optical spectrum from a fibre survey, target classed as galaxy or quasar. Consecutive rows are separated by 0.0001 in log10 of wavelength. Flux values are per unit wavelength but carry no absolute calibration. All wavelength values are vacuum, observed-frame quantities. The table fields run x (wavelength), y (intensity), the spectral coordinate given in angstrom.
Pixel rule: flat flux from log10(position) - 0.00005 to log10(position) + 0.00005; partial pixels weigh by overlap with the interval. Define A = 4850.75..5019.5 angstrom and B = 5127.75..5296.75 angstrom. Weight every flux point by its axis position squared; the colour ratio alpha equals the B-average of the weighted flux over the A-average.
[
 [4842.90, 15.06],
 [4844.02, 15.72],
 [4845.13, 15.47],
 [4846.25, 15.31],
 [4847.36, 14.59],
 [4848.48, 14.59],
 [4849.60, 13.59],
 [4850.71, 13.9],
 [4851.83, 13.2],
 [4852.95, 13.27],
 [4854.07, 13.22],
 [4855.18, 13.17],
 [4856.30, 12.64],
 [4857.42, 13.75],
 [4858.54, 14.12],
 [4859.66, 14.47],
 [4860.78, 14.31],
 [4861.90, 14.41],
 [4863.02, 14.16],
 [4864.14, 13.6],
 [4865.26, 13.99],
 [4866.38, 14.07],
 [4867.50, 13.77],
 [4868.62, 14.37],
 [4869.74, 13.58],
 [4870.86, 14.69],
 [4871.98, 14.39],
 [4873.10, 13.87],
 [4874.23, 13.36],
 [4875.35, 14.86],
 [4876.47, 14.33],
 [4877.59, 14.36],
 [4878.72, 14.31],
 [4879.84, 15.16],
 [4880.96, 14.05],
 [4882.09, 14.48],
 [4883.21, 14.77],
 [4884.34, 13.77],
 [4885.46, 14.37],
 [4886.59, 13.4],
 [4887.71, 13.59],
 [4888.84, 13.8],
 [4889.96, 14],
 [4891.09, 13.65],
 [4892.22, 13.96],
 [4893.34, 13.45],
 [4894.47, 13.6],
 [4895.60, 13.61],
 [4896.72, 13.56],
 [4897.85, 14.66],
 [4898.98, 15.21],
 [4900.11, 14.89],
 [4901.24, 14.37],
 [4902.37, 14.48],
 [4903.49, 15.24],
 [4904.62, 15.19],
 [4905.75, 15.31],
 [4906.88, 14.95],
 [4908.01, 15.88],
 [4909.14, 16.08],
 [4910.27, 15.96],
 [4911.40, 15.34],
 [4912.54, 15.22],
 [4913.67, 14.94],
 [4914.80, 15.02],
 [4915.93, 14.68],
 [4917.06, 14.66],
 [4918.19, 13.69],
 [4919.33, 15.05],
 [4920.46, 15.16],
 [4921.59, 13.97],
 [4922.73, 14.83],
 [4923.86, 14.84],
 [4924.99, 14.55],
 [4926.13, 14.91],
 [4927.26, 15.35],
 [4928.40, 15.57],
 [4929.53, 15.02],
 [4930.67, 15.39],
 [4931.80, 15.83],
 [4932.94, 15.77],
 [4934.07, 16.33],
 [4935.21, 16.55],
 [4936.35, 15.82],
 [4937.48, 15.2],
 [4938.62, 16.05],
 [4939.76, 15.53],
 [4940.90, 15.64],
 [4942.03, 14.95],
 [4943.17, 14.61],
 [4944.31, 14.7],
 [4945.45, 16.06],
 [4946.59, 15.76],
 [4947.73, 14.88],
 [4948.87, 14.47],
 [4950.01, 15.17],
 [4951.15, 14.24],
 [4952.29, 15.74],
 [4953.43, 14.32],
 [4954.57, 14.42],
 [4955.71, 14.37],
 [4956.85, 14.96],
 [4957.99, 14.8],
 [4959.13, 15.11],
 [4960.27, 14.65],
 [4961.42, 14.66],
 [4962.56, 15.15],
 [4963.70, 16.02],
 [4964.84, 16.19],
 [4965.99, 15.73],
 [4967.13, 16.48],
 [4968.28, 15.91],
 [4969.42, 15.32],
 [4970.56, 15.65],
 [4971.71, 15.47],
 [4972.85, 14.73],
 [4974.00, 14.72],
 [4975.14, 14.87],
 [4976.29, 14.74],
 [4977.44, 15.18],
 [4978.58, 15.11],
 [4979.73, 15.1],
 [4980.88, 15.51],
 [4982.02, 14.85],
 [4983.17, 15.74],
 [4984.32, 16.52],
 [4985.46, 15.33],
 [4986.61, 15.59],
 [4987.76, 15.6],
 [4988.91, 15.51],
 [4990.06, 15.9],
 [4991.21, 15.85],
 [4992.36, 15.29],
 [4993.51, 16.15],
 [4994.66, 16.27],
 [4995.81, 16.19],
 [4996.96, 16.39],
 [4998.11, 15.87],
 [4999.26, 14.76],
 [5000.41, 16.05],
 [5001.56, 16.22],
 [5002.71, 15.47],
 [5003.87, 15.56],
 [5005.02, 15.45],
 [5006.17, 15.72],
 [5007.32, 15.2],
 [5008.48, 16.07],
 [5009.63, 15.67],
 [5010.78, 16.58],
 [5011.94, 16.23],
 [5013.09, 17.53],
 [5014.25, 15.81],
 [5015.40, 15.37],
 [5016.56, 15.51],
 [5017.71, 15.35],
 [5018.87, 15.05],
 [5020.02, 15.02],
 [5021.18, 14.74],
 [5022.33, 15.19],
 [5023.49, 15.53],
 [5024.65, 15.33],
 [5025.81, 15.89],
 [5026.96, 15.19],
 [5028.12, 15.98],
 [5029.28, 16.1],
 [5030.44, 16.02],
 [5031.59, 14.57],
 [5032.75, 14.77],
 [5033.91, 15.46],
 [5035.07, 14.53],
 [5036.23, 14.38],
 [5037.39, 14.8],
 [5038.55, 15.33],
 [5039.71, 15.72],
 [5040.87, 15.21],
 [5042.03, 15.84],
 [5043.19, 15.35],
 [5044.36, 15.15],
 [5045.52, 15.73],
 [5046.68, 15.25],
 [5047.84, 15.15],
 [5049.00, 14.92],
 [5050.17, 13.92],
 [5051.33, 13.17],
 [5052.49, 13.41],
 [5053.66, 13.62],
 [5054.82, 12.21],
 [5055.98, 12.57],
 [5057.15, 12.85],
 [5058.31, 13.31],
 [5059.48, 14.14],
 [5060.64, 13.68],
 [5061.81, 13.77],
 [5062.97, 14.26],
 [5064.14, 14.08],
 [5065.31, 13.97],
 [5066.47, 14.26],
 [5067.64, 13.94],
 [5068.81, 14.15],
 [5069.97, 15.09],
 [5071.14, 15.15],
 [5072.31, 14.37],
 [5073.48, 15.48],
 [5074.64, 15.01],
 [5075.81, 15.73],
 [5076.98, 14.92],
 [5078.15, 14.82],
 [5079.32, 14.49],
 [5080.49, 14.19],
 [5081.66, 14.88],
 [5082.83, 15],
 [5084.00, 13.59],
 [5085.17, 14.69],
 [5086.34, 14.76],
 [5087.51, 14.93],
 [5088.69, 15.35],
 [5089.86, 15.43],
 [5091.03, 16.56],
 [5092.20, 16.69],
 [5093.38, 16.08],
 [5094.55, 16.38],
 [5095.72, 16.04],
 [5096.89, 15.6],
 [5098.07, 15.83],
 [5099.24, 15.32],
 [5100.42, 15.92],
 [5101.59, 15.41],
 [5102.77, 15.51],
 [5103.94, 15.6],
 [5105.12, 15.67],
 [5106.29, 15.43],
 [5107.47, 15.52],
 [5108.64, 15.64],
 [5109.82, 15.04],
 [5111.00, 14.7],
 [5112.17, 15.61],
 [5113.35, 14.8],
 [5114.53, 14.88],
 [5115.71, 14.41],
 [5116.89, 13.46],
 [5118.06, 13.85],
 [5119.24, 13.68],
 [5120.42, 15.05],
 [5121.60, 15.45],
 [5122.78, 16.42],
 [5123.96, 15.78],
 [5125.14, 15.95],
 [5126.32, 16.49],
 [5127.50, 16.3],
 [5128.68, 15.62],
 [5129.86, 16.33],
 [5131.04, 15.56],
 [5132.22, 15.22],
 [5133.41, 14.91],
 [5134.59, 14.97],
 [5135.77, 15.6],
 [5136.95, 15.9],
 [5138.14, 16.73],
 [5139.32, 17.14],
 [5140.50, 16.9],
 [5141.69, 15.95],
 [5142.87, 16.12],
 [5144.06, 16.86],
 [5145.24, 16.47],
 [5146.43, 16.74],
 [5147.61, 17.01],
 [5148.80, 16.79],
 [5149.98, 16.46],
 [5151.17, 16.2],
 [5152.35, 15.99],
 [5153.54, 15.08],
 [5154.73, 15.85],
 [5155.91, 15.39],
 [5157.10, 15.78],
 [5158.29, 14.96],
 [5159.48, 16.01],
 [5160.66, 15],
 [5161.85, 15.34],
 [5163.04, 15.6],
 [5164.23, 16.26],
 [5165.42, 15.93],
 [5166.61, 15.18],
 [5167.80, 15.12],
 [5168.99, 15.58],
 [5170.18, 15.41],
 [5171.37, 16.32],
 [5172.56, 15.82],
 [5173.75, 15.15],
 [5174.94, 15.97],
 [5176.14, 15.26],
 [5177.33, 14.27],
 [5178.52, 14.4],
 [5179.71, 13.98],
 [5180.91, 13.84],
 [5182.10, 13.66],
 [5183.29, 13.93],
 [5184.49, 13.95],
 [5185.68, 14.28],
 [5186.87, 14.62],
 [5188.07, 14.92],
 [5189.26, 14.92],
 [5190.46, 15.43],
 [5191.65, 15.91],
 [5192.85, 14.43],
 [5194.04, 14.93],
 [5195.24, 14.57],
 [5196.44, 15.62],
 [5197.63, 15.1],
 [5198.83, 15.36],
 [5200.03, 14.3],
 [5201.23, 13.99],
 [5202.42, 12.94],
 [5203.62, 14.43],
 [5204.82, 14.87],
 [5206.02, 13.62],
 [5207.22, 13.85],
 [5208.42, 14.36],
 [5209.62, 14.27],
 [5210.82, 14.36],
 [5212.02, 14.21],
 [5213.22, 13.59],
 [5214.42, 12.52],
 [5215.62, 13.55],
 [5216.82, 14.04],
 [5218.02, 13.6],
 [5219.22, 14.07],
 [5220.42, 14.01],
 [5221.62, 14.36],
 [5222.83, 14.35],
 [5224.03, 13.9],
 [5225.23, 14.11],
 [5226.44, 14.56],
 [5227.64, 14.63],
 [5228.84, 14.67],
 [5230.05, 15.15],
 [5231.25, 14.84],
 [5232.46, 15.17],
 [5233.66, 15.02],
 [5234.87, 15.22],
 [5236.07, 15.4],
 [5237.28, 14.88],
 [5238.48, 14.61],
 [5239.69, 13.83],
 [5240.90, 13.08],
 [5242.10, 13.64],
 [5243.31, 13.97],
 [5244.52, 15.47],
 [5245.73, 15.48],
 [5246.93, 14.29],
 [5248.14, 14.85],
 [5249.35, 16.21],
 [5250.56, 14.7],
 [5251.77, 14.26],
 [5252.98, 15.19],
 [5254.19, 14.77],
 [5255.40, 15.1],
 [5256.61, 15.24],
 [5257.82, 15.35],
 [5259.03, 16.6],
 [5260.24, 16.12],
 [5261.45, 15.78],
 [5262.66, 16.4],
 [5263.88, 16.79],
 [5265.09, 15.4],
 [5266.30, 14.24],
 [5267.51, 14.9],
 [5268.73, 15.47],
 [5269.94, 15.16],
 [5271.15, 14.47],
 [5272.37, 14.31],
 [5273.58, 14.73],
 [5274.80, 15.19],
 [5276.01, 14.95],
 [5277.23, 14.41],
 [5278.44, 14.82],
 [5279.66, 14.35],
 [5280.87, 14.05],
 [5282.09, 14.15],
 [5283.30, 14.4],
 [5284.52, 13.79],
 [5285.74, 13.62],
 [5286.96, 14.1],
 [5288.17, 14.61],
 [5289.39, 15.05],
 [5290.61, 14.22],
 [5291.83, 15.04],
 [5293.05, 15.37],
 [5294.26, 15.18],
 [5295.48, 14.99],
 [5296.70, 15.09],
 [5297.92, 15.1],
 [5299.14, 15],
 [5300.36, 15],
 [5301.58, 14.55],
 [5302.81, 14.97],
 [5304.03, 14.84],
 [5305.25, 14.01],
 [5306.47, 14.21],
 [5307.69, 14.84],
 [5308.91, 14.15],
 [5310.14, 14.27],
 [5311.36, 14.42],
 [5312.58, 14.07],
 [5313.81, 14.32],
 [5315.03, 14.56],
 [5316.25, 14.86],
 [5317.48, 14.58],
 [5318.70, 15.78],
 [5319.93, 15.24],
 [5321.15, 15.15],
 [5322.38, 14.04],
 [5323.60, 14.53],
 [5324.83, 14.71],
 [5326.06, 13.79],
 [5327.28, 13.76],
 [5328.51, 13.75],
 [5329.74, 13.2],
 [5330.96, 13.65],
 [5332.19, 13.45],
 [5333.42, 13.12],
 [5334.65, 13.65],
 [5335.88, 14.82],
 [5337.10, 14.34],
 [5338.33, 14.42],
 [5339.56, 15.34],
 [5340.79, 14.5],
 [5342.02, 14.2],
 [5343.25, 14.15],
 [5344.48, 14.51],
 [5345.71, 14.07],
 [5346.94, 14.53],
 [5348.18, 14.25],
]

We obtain 1.12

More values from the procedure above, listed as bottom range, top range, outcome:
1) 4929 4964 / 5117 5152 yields 1.13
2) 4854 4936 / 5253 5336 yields 1.18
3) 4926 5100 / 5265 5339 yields 1.07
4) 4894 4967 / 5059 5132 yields 1.07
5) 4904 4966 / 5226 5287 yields 1.11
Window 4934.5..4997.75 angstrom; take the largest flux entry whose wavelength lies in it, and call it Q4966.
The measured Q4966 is 16.55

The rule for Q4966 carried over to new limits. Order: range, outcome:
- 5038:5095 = 16.69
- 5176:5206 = 15.91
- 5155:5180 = 16.32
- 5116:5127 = 16.49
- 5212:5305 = 16.79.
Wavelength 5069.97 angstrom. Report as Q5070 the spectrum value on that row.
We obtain 15.09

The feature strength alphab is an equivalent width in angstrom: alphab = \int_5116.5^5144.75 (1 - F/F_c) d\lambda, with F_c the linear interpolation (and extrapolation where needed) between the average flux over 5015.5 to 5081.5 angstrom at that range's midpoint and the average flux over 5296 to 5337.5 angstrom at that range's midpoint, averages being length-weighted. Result -2.1 angstrom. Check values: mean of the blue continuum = 14.7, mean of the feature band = 15.7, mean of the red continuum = 14.4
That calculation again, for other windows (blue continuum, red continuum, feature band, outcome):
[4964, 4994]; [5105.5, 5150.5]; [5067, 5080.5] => 0.7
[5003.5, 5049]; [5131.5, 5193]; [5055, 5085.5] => 2.3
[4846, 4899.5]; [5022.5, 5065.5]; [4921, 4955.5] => -2.3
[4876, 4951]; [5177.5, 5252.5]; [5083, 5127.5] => -2.3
